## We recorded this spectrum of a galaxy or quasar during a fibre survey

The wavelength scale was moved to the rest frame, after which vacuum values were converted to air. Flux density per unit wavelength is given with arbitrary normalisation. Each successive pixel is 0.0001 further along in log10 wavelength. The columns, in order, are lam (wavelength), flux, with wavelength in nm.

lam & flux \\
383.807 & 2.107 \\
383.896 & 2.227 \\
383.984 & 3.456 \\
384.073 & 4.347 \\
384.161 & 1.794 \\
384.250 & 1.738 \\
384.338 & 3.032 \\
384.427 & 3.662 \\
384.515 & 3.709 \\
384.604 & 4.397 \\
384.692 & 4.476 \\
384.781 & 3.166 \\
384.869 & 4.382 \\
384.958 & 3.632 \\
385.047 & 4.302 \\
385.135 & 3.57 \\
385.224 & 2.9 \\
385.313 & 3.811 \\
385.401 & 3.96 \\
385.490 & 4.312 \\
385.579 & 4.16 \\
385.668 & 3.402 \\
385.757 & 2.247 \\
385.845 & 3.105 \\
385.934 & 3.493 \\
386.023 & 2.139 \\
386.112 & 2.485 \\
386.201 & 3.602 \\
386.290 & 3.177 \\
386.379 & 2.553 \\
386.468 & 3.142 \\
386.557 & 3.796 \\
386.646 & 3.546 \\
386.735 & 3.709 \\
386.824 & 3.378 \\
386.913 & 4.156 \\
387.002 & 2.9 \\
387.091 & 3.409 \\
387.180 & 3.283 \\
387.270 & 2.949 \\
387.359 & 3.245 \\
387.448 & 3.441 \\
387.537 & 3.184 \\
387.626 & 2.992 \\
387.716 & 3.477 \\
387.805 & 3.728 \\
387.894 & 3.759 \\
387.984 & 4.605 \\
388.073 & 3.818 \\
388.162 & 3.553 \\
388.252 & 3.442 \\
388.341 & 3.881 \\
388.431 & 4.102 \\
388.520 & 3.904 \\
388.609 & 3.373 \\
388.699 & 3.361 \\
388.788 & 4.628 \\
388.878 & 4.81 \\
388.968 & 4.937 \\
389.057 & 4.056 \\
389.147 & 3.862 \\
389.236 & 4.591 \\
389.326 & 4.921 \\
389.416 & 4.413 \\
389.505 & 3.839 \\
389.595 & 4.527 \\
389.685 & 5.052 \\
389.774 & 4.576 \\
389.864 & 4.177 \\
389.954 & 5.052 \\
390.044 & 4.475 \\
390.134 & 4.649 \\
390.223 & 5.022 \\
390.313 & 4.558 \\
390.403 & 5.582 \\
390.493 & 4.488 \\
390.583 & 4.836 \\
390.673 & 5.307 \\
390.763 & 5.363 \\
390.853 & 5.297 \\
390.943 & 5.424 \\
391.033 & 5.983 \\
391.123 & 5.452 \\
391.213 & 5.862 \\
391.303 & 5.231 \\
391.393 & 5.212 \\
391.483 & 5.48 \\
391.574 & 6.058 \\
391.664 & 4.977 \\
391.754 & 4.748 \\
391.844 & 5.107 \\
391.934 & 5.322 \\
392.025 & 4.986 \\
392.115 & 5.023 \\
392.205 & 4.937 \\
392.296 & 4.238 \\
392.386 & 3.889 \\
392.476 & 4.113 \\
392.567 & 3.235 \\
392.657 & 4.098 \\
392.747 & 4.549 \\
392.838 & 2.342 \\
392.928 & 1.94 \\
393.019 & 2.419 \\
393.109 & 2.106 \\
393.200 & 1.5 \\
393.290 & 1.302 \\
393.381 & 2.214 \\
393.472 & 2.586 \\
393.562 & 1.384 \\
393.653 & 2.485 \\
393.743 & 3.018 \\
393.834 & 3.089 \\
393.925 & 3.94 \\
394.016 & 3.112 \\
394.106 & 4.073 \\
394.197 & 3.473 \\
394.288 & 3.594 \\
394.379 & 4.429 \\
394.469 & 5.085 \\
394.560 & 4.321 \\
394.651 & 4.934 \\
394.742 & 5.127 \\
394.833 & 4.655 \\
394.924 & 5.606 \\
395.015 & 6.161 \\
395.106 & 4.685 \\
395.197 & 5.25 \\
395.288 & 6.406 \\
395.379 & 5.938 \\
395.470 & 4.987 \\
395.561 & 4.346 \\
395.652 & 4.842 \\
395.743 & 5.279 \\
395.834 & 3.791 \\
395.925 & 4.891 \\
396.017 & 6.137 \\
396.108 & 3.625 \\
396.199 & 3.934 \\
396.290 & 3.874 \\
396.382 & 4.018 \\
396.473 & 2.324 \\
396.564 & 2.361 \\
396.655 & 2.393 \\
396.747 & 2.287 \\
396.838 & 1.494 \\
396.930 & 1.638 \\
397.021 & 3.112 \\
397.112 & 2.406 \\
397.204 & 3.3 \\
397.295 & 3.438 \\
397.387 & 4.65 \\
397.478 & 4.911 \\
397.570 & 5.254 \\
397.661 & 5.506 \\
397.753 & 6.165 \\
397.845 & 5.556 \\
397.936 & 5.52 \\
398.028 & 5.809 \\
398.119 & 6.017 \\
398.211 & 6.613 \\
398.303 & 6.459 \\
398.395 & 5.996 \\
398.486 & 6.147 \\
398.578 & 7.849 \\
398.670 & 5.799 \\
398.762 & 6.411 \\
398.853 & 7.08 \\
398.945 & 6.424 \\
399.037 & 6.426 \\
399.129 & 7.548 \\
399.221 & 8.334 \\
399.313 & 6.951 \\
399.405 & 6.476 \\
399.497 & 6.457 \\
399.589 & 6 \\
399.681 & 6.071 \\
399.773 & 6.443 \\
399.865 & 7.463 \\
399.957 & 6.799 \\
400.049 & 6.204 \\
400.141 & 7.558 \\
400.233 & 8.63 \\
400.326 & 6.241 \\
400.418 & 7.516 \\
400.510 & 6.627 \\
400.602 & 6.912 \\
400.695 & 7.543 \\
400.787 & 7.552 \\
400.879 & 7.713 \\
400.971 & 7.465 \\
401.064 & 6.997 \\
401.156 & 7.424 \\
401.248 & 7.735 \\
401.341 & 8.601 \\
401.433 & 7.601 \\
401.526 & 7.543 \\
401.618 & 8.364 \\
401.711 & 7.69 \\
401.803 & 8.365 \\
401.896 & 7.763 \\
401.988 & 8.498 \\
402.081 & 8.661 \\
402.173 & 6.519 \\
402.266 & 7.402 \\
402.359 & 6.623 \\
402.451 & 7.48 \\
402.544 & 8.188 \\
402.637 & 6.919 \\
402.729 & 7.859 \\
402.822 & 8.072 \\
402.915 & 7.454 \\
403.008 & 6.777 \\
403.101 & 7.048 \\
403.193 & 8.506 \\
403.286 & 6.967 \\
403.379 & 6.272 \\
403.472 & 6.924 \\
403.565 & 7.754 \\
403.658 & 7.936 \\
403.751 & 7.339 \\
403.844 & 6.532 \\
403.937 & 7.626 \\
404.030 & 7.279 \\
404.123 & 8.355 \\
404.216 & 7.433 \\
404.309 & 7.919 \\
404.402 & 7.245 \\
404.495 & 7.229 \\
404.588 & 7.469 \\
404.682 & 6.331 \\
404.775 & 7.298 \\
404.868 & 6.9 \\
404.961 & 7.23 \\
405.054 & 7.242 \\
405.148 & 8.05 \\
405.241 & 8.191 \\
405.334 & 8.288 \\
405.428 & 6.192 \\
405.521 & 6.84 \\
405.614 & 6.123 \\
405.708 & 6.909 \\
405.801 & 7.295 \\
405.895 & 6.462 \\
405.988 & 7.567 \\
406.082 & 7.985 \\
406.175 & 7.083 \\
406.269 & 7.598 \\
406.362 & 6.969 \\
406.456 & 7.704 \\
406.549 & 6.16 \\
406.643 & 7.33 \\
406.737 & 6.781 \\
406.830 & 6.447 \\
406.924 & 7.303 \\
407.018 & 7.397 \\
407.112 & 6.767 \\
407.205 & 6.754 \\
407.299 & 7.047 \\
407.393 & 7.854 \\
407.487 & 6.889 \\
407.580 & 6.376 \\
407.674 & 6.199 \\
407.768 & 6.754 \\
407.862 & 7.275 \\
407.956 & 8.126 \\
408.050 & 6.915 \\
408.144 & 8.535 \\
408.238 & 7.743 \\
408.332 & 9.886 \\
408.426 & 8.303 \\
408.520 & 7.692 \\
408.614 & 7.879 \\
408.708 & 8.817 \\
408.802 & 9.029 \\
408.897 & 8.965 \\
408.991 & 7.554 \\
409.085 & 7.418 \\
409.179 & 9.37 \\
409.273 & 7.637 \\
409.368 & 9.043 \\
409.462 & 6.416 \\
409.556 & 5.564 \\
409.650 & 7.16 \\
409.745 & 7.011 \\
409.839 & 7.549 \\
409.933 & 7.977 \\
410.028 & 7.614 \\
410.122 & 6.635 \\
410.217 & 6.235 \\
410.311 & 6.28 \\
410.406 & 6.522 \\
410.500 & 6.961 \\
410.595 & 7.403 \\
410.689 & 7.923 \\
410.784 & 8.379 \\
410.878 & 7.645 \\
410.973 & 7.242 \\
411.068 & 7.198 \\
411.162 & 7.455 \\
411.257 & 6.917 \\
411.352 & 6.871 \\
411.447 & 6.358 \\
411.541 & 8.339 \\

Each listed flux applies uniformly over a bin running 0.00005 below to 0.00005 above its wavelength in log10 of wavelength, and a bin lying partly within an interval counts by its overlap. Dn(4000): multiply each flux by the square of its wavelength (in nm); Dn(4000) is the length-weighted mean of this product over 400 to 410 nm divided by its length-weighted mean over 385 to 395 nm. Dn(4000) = 2.0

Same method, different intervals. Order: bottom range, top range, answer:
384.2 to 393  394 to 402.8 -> 1.52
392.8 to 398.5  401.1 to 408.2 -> 1.89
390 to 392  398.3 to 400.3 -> 1.36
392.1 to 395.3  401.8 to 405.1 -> 2.09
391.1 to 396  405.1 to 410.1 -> 1.89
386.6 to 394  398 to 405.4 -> 1.90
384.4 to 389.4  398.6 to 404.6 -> 2.15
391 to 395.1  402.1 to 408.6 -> 1.91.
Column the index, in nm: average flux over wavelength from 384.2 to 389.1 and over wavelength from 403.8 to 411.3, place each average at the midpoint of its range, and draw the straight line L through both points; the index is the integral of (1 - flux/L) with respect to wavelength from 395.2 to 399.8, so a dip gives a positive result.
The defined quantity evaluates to 0.38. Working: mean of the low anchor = 3.56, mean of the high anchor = 7.37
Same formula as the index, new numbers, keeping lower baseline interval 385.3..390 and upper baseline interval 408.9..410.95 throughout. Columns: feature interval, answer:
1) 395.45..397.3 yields 0.581 nm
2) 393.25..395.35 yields 0.380 nm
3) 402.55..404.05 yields -0.252 nm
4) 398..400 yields -0.368 nm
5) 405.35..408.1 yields -0.065 nm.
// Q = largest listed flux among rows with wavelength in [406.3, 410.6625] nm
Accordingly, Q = 9.886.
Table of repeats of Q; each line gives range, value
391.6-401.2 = 8.63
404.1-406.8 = 8.355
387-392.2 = 6.058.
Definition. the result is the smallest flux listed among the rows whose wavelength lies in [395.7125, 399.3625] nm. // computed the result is 1.494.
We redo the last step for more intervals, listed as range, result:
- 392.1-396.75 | 1.302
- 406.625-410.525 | 5.564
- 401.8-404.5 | 6.272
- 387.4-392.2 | 2.992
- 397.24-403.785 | 3.438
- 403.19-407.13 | 6.123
